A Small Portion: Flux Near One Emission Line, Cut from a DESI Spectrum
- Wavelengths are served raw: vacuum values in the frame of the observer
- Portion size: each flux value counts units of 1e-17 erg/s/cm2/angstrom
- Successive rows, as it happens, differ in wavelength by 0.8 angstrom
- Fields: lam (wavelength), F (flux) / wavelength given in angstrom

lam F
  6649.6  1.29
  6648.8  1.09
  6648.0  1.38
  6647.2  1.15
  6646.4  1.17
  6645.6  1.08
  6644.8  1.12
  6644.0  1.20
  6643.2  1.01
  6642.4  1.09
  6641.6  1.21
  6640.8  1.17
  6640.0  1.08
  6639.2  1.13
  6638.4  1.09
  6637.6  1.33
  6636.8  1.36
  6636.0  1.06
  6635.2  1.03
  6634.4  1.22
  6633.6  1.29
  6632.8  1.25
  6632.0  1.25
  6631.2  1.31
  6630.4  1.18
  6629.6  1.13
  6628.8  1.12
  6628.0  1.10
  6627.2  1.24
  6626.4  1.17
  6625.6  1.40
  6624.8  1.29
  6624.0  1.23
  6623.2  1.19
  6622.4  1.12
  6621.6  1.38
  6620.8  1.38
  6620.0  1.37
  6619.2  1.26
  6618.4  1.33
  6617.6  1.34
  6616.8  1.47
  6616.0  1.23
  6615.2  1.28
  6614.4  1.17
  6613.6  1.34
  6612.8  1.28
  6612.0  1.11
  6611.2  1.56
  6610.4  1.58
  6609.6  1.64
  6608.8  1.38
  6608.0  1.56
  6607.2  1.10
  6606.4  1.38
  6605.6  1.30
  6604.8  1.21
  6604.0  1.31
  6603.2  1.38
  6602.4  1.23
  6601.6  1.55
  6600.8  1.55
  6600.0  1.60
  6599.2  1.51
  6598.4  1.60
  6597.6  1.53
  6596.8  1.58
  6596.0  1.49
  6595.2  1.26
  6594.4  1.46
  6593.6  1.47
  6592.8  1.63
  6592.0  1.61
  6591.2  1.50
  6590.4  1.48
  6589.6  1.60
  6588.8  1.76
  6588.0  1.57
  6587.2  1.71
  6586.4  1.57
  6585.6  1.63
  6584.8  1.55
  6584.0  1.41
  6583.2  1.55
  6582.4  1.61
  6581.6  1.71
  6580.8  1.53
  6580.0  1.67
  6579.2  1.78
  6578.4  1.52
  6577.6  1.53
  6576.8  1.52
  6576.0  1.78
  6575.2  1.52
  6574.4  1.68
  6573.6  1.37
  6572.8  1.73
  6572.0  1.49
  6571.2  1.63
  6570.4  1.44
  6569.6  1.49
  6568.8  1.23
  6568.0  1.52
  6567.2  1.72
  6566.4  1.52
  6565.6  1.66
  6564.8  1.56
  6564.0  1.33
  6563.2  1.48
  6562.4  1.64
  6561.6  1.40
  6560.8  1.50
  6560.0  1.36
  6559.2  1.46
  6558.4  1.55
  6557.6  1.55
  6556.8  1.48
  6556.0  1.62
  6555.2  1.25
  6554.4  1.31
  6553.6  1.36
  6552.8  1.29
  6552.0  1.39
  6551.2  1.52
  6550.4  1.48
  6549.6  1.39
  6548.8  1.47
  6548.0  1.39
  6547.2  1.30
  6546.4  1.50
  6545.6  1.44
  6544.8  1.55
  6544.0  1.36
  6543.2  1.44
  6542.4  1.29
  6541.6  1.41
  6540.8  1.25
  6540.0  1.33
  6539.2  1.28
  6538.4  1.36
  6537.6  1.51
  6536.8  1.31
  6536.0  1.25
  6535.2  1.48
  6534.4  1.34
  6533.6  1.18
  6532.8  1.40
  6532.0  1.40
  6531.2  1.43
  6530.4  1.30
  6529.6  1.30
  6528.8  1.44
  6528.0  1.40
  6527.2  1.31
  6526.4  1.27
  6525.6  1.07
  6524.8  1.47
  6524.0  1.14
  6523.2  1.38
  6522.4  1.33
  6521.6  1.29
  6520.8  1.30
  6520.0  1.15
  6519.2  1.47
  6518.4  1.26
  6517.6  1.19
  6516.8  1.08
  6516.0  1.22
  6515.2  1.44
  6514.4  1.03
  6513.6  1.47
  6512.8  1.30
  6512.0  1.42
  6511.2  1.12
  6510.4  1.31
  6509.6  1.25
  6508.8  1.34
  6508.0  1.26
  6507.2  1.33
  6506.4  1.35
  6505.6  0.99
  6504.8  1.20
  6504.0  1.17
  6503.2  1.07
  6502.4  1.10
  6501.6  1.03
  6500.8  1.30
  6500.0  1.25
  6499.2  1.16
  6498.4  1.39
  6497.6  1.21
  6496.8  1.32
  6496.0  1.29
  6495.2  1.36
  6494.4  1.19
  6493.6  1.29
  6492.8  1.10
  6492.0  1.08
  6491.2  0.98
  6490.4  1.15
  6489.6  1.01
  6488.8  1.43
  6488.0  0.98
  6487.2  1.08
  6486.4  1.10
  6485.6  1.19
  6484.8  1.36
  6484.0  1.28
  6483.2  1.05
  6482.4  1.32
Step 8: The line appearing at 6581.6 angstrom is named C III]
